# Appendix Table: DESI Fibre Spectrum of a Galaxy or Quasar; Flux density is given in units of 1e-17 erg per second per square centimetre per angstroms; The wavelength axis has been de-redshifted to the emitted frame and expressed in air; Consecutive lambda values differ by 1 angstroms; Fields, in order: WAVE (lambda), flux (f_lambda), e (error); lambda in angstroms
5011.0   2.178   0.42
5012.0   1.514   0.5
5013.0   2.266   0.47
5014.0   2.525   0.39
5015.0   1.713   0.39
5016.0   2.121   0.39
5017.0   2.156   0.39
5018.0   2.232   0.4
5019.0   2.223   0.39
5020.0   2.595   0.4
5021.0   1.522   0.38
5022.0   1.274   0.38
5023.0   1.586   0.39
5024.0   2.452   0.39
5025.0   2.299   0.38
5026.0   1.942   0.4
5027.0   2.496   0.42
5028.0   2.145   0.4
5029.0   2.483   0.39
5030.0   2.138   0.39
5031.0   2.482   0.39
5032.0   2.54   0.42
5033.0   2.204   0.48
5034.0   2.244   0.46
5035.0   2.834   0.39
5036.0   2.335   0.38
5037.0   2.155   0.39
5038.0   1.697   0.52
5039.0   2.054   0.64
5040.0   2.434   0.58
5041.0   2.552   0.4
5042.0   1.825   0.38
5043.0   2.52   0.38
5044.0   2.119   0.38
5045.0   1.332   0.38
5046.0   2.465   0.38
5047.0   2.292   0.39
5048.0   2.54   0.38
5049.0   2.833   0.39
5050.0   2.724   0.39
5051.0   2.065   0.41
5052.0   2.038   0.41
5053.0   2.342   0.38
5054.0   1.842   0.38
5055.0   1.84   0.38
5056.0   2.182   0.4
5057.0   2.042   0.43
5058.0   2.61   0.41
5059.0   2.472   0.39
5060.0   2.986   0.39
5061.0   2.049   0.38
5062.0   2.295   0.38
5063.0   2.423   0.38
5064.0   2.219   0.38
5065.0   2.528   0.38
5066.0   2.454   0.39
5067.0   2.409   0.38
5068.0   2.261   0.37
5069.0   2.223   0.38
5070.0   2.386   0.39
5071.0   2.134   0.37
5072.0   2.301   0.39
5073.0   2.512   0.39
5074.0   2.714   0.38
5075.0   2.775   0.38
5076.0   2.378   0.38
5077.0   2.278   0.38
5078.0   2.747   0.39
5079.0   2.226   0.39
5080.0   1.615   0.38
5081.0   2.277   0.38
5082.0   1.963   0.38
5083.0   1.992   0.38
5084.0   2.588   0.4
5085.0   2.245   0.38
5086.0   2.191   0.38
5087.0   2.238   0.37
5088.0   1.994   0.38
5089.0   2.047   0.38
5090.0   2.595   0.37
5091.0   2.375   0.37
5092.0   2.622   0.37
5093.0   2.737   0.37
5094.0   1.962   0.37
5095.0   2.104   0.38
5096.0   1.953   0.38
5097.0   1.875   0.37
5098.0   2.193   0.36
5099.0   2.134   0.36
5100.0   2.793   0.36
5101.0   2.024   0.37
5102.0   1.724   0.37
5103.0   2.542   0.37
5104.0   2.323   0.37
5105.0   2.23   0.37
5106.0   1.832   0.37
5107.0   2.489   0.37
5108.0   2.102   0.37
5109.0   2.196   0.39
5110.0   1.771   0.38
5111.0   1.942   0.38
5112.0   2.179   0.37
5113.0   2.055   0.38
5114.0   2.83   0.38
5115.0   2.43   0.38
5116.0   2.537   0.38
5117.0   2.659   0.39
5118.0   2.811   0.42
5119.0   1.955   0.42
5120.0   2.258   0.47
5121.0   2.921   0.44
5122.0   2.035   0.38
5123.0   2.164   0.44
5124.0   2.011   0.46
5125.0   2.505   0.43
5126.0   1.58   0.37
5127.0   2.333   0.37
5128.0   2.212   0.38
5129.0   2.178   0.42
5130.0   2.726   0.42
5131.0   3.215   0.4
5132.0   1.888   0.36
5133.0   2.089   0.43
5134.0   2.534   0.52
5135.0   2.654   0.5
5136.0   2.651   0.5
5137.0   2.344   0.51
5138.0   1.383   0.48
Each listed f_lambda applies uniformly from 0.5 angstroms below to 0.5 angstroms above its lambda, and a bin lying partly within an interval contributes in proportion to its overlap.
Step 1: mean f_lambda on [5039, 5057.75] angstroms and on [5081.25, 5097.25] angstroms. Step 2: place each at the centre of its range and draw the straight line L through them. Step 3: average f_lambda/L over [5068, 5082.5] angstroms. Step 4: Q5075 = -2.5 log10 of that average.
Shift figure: -0.047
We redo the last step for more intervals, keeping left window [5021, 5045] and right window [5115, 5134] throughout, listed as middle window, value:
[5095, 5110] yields 0.07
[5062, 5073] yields -0.05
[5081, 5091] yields 0.03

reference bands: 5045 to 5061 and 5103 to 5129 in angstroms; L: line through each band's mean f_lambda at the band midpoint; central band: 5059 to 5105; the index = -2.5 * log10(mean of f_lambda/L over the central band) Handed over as -0.01 mag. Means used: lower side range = 2.31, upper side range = 2.26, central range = 2.3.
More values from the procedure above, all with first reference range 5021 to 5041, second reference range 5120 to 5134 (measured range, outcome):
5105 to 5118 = 0.01 mag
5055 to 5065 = -0.06 mag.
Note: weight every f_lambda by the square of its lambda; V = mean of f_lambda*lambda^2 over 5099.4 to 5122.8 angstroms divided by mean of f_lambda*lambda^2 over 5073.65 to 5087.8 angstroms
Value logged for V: 1.01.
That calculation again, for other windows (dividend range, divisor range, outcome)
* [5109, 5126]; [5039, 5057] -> 1.06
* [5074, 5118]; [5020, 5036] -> 1.06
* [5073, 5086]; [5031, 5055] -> 1.04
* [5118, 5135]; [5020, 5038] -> 1.10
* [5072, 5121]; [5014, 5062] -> 1.05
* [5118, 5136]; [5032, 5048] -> 1.08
